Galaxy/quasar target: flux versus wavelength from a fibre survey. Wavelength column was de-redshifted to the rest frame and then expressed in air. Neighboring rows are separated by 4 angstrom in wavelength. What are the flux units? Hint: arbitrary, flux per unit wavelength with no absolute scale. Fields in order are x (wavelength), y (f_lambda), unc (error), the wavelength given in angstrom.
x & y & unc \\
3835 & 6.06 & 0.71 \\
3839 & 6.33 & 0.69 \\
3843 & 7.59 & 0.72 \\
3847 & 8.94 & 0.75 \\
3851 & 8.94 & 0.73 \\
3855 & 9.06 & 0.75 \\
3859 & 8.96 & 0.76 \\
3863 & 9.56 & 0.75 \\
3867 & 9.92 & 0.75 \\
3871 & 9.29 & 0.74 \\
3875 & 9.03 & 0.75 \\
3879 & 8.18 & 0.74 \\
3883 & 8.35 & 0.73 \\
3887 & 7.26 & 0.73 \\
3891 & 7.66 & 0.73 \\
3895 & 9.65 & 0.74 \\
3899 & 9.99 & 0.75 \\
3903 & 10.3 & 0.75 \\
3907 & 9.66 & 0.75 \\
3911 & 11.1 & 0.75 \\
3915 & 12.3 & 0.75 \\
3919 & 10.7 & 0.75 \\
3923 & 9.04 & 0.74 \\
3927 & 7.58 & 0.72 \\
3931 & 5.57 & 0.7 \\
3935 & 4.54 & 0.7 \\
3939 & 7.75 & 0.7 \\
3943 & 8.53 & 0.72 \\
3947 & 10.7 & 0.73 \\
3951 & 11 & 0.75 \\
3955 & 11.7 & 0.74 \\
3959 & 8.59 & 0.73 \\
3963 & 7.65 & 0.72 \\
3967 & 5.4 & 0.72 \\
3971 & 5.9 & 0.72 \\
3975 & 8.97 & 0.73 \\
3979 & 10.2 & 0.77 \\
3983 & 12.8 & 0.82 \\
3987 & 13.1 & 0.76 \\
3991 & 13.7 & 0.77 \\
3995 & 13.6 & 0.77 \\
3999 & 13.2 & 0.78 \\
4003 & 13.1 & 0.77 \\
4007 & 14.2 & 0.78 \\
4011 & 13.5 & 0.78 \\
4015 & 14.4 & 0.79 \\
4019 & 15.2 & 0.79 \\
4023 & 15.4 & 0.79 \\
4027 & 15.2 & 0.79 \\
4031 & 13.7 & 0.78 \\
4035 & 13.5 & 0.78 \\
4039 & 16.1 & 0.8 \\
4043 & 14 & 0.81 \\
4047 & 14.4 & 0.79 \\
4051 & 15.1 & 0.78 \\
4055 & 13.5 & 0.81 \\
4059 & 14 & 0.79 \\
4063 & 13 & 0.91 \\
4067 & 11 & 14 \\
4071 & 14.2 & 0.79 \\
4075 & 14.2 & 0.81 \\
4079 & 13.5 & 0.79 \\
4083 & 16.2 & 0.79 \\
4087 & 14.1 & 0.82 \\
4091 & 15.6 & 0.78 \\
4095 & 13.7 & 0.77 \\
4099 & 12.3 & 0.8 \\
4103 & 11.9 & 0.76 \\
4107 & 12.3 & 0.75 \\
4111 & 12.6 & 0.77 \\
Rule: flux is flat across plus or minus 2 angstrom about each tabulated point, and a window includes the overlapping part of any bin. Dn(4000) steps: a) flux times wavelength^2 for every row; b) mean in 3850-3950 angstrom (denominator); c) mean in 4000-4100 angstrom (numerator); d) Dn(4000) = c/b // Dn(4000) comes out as 1.70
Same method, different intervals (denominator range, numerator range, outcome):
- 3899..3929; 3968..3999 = 1.14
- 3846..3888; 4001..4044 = 1.75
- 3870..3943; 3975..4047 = 1.65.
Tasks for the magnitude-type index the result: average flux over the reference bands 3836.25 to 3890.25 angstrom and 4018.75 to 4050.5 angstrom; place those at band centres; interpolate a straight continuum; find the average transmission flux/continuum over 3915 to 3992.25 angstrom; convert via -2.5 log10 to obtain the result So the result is 0.273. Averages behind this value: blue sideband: 8.51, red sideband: 14.7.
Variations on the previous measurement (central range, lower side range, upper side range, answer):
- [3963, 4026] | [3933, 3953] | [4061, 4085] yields -0.13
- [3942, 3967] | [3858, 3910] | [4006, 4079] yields 0.20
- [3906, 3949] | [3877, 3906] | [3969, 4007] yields 0.12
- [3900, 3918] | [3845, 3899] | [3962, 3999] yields -0.15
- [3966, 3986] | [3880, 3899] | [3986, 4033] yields 0.36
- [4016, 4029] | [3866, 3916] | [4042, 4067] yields -0.18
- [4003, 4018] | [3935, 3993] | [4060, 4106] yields -0.25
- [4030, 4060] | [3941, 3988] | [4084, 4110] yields -0.21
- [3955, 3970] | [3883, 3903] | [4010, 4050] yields 0.45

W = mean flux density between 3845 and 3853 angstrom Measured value 8.94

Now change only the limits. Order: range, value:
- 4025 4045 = 14.5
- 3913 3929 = 9.9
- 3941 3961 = 10.1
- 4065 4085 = 13.8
